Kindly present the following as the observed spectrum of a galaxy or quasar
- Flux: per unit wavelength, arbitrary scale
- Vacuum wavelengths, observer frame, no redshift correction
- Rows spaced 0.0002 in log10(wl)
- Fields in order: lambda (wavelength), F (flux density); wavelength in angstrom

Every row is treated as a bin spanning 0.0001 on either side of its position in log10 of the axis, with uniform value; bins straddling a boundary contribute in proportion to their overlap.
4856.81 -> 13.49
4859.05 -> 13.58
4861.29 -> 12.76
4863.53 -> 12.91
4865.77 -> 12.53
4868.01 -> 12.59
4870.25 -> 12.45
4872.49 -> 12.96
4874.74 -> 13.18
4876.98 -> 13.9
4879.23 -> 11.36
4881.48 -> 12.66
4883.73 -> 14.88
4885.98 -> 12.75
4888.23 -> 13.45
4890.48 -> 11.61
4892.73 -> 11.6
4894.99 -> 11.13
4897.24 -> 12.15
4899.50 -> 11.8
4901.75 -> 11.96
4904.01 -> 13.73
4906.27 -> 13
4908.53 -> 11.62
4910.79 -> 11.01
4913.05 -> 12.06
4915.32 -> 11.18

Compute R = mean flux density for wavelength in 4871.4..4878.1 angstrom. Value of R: 13.3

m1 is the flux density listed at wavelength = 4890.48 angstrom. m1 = 11.61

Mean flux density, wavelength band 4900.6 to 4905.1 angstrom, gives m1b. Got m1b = 12.8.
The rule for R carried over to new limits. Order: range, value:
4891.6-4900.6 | 11.7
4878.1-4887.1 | 12.9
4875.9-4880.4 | 12.6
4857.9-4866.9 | 12.9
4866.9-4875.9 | 12.8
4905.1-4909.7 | 12.3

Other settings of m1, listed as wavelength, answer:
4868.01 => 12.59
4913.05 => 12.06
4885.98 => 12.75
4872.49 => 12.96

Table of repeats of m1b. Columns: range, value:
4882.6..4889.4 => 13.7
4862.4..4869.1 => 12.7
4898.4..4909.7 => 12.4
